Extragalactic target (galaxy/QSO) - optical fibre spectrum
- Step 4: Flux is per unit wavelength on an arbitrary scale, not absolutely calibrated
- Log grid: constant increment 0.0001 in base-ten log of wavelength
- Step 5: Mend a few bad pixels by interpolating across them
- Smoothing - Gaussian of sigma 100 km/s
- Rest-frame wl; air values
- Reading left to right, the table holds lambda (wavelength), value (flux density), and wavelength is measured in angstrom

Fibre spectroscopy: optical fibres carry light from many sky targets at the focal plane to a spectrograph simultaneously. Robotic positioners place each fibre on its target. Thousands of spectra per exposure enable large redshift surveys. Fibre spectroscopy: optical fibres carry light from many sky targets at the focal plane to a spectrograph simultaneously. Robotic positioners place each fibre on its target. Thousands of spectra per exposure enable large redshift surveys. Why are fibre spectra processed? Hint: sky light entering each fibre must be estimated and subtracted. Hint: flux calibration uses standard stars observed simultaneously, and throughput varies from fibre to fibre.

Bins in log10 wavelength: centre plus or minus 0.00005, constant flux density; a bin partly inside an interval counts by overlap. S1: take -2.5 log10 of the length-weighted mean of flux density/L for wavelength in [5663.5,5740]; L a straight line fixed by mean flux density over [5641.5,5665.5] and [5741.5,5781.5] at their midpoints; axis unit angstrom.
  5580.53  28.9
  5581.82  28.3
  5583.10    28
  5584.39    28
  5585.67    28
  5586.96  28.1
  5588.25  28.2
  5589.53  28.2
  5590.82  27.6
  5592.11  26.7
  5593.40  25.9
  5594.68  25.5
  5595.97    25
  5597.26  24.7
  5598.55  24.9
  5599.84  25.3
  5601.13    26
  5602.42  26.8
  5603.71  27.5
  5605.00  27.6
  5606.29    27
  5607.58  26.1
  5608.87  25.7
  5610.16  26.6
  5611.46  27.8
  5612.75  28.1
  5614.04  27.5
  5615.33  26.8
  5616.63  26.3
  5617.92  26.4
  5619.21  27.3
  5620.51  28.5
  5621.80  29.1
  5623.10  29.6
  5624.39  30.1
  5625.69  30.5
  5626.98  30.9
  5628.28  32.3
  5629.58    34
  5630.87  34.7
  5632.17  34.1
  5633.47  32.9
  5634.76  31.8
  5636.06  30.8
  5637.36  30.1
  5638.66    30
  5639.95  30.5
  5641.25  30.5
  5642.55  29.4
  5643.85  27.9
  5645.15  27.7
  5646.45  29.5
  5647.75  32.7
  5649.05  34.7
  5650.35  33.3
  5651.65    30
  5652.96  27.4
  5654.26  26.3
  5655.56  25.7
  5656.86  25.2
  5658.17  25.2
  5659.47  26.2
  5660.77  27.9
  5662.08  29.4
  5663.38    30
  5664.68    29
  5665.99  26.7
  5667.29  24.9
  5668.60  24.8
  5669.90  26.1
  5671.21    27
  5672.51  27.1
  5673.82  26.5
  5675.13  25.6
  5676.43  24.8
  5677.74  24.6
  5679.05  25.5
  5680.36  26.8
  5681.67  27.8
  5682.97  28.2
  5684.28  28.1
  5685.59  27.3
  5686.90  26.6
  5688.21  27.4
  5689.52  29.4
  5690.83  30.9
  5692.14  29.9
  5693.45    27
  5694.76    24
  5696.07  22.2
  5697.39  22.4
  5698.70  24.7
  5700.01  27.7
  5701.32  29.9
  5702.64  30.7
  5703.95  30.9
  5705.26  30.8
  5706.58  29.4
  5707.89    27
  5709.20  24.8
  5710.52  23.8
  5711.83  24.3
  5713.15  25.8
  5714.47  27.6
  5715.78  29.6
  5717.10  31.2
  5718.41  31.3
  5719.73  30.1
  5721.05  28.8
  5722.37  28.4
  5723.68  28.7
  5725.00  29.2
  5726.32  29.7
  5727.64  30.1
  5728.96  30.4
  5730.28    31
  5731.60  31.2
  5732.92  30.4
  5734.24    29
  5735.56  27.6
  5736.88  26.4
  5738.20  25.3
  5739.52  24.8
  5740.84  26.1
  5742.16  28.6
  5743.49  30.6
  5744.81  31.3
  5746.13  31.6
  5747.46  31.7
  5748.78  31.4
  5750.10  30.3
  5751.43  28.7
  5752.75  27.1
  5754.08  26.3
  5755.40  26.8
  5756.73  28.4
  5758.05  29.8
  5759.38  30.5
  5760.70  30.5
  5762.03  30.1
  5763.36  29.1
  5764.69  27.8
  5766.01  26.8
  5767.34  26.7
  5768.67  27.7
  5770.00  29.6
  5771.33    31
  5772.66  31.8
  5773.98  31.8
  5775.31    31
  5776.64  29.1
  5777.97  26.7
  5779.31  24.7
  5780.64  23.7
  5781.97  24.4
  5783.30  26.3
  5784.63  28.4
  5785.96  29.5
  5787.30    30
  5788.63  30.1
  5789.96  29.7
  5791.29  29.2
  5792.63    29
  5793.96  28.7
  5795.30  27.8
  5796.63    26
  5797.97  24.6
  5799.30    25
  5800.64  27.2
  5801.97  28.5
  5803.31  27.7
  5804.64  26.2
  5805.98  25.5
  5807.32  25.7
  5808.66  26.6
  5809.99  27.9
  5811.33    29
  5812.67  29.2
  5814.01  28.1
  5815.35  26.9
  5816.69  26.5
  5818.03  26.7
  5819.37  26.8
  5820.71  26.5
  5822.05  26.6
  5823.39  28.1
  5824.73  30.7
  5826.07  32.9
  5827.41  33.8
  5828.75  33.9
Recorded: 0.048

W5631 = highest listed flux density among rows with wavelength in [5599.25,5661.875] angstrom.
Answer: 34.7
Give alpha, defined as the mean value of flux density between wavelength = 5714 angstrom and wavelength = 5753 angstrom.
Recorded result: 29.3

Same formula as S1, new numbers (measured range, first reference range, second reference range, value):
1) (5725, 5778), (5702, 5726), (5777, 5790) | -0.05 mag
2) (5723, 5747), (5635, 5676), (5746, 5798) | -0.02 mag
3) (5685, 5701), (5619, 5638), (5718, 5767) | 0.13 mag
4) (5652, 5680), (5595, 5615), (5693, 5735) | 0.04 mag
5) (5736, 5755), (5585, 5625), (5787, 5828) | -0.03 mag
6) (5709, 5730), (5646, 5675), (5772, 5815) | -0.02 mag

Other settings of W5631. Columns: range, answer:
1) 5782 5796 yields 30.1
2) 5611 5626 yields 30.5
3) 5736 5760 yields 31.7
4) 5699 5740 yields 31.3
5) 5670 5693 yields 30.9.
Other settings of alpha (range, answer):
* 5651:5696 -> 27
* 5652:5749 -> 27.8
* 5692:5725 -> 27.6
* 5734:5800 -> 28.4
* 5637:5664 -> 29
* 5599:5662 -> 28.9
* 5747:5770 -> 28.8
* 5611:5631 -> 29.3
